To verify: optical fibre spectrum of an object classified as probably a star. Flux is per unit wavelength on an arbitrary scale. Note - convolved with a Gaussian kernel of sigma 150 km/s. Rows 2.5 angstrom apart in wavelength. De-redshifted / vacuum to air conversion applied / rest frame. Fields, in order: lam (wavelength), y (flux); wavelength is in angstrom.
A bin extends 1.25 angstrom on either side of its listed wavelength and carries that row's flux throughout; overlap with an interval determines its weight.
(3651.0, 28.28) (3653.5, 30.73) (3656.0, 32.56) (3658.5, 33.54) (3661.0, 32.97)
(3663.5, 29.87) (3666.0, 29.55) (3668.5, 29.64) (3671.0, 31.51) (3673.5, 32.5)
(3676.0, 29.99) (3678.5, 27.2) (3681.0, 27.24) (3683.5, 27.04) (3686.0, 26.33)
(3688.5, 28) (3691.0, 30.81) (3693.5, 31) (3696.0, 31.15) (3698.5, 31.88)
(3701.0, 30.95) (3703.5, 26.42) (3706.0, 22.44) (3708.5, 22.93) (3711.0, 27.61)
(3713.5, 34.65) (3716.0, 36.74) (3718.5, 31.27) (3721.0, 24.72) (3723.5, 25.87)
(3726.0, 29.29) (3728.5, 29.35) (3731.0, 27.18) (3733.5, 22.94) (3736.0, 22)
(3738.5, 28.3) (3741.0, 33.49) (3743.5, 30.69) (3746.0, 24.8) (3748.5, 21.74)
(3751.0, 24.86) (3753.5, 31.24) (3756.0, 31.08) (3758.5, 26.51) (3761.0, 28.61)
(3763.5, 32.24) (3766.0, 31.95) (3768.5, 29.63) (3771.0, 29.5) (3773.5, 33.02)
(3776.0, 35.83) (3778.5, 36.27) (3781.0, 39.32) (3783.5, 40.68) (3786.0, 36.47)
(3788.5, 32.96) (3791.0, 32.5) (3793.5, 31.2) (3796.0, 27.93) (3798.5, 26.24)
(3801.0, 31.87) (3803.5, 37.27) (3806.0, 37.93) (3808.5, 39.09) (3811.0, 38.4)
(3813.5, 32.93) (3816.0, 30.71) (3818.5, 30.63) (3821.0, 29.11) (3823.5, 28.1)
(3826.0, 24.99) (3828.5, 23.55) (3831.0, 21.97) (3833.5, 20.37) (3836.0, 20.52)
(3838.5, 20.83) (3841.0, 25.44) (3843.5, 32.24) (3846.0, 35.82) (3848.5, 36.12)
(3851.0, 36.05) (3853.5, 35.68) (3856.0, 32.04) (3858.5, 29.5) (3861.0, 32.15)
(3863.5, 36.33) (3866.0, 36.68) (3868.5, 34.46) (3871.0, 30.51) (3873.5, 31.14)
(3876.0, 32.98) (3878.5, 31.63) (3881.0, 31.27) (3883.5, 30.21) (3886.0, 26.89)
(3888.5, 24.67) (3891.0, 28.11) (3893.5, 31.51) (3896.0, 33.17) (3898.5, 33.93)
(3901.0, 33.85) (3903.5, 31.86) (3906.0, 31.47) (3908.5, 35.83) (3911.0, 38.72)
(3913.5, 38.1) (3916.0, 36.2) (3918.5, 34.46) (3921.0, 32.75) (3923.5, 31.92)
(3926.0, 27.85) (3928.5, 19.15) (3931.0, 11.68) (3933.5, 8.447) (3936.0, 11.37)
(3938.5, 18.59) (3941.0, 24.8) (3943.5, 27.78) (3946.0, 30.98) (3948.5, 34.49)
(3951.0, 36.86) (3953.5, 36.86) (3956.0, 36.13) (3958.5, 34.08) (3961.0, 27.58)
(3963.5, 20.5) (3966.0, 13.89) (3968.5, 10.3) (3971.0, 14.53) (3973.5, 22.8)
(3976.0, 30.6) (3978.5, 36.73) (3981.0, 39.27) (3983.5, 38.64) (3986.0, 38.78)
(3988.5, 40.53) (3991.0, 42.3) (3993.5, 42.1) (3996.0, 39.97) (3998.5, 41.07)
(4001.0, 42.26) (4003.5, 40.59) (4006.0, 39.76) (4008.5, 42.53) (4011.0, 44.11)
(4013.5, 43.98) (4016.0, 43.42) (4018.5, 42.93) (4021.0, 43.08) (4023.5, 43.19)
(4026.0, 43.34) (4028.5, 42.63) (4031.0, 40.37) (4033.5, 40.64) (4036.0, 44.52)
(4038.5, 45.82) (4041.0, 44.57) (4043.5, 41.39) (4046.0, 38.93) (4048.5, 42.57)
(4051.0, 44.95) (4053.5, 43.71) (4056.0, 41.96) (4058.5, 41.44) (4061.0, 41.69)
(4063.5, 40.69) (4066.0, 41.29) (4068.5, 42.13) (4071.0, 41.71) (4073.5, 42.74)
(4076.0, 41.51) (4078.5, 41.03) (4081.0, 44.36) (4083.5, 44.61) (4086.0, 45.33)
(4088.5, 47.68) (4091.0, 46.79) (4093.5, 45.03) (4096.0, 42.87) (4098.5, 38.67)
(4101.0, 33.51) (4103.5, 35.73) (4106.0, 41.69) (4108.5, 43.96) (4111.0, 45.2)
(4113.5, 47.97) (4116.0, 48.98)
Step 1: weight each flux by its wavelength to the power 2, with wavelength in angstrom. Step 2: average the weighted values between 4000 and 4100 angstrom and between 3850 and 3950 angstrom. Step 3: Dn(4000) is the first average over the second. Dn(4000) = 1.54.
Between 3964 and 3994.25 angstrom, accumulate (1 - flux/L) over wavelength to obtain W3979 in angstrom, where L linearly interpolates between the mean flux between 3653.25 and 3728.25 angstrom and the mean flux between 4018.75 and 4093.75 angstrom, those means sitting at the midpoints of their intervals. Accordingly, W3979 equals 7.4 angstrom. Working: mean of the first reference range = 29.5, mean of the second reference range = 43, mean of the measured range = 30.4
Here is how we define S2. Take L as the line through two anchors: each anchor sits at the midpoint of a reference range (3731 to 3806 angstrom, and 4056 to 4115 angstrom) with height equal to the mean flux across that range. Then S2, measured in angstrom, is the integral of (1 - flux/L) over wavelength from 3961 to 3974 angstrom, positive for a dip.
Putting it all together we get 7.2 angstrom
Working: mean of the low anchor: 30.8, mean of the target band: 17.1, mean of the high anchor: 42.5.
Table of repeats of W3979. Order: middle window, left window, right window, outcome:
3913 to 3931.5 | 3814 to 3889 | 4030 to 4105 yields 2.5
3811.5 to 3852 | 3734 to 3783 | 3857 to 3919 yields 4.2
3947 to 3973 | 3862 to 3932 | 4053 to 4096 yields 6.6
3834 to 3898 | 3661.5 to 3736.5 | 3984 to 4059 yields 8.5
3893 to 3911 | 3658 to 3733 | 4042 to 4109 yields 1.3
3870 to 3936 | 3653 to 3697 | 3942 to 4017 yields 7.3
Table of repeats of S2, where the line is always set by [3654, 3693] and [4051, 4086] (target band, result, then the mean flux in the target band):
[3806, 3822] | 0.22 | 33.9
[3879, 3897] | 3.57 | 29.4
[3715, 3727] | 0.77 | 29.4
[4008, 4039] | -1.56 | 43.1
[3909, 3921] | 0.38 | 36.4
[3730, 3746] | 2.38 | 27.2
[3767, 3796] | -0.56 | 34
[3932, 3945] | 6.79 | 18.3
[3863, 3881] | 1.54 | 33.1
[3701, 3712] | 1.96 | 25.5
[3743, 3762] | 3.02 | 27.3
